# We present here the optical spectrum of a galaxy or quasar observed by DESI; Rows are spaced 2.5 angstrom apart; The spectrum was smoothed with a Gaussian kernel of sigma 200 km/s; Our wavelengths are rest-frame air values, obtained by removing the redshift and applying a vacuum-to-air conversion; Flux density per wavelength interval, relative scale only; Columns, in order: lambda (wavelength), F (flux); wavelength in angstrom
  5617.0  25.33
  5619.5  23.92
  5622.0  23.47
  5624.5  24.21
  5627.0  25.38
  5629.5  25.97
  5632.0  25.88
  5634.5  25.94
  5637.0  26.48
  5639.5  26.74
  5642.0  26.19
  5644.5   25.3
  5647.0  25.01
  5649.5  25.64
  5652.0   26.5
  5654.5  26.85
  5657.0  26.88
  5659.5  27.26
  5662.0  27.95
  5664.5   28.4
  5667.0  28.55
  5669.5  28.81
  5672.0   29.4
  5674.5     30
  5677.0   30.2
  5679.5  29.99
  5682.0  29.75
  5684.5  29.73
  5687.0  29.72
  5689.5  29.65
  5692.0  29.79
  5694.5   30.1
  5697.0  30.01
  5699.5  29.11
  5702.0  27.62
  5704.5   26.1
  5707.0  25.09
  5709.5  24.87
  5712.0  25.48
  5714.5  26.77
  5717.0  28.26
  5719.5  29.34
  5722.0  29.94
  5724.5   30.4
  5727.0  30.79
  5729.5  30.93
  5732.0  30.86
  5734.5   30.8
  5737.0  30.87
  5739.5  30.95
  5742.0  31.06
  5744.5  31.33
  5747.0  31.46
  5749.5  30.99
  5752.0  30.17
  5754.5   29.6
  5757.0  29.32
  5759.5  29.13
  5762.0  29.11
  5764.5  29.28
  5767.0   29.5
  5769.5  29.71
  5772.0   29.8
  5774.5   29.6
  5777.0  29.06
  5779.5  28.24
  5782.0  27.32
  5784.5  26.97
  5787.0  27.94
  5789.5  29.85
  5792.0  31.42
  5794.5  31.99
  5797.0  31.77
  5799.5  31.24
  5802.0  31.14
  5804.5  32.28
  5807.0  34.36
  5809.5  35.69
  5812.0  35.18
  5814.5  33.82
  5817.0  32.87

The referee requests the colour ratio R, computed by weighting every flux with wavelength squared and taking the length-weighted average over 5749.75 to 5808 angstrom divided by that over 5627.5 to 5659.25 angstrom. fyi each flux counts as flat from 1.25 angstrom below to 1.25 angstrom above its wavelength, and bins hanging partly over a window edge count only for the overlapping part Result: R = 1.2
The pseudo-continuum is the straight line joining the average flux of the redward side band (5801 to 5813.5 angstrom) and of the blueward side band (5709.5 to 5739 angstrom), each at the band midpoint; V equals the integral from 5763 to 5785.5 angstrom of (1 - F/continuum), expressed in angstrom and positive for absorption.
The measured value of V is 2.2 angstrom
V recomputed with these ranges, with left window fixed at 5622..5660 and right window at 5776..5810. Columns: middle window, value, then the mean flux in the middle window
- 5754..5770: 0.1 angstrom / 29.4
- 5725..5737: -0.9 angstrom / 30.8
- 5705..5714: 0.8 angstrom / 25.4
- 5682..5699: -1.5 angstrom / 29.8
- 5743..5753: -0.6 angstrom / 31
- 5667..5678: -1.1 angstrom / 29.5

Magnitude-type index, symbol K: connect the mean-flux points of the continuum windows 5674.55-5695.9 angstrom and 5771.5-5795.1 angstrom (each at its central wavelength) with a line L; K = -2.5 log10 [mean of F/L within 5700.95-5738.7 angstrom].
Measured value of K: 0.04 mag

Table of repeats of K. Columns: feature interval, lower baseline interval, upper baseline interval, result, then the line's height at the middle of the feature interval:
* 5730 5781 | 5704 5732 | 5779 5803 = -0.04 mag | 29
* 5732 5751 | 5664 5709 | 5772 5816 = -0.04 mag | 30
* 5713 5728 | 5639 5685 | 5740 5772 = 0.00 mag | 29.2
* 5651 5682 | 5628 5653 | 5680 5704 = -0.03 mag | 27.7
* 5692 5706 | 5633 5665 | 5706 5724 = -0.06 mag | 27.1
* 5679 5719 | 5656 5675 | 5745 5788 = 0.02 mag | 28.7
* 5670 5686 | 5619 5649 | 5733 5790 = -0.11 mag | 26.9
